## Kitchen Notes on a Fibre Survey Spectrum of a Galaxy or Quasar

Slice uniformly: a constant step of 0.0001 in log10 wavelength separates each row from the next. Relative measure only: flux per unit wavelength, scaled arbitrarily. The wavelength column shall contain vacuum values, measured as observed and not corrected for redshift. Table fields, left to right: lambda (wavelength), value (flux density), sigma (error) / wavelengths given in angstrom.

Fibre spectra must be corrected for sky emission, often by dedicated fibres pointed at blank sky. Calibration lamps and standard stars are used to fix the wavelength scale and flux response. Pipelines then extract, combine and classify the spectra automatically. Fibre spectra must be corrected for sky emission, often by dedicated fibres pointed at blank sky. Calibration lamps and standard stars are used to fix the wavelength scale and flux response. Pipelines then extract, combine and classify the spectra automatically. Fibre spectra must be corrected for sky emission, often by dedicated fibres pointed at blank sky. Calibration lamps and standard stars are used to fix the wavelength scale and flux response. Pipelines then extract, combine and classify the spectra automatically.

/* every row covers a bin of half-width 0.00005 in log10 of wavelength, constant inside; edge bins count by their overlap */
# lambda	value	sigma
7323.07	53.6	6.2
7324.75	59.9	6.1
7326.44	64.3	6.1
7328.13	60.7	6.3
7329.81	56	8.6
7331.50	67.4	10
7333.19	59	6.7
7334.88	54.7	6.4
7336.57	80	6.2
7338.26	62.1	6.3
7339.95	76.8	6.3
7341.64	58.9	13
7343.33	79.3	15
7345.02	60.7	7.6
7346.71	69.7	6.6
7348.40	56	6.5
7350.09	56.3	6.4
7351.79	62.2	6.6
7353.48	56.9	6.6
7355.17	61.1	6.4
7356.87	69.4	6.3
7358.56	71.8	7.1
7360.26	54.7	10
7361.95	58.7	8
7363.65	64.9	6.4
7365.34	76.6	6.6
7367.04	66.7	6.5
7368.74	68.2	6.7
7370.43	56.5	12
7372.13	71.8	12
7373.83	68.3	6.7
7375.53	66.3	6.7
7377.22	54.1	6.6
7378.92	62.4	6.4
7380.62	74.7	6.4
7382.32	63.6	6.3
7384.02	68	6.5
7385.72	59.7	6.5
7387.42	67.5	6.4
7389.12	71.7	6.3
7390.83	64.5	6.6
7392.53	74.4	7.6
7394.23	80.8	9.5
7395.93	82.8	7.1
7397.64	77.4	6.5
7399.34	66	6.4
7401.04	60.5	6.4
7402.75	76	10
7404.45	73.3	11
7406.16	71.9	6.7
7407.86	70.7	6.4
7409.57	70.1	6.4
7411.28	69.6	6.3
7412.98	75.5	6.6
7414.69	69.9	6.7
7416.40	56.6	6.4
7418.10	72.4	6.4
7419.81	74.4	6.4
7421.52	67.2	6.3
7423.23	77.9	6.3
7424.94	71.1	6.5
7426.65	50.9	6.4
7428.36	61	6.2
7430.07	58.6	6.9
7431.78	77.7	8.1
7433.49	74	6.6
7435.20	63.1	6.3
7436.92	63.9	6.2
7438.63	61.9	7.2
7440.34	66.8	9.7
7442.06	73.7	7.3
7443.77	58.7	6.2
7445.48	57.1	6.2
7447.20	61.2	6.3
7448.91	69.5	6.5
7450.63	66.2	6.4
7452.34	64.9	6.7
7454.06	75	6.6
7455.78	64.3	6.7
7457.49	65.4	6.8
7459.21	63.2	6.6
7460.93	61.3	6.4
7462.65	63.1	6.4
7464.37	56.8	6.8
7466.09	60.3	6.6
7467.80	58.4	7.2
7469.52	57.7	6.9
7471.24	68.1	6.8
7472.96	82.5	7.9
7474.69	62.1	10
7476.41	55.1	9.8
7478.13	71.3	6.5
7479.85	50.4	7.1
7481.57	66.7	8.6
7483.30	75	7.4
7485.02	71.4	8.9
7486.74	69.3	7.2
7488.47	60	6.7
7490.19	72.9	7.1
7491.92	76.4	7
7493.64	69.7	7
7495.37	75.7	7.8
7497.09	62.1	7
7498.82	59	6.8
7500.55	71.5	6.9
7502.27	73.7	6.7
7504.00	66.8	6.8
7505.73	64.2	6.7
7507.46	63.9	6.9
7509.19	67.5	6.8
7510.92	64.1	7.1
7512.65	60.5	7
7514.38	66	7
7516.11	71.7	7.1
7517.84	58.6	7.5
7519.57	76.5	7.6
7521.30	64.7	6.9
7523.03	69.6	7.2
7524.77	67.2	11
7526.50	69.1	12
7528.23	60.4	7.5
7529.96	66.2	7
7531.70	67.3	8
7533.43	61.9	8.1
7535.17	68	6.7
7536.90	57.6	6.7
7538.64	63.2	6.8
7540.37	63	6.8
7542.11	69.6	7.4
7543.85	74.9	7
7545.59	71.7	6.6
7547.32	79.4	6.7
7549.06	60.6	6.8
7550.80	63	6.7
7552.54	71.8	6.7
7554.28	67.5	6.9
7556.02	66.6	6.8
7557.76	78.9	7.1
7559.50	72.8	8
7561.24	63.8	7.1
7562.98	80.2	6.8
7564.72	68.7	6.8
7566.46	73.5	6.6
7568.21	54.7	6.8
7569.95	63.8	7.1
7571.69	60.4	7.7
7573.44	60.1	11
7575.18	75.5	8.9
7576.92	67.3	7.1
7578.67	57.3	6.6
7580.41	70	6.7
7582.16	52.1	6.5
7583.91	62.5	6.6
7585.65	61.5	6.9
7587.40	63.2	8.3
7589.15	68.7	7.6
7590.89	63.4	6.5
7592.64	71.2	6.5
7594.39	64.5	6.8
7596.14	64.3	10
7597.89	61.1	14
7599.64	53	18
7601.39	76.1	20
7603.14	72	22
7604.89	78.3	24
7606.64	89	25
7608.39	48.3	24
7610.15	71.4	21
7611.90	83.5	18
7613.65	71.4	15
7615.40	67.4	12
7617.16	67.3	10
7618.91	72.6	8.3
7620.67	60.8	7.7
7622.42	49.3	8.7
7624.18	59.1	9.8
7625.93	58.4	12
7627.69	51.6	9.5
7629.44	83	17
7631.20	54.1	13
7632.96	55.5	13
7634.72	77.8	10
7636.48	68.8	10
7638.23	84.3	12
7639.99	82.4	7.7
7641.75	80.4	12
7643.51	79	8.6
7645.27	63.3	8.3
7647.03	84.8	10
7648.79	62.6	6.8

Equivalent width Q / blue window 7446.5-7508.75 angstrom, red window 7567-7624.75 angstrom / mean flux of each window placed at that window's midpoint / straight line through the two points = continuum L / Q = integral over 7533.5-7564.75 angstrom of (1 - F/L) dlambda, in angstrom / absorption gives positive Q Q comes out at -1.5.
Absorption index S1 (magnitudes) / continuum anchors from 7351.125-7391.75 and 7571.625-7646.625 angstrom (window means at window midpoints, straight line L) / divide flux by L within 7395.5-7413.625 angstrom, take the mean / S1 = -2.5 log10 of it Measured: -0.10 mag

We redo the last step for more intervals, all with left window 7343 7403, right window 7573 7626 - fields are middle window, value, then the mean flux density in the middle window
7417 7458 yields 0.00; 66.5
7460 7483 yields 0.06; 62.9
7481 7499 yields -0.05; 69.3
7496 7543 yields 0.01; 65.8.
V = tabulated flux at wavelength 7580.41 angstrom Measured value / 70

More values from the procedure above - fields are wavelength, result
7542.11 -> 69.6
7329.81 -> 56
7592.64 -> 71.2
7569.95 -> 63.8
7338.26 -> 62.1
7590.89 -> 63.4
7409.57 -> 70.1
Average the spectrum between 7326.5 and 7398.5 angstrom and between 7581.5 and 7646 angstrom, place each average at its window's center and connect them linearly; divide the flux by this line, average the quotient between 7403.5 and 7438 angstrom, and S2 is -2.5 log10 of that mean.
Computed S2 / -0.034 mag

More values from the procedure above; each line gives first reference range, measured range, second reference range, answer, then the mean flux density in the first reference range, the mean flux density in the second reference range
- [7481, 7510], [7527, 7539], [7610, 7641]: 0.08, 68.6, 67.7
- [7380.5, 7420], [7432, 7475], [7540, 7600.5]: 0.07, 70.4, 66.3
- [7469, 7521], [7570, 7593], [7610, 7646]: 0.07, 67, 68.6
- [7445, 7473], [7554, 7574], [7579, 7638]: -0.04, 64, 65.9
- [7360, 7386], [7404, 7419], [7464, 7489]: -0.08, 65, 64.6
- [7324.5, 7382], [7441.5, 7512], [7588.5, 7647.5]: 0.01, 64.4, 68.6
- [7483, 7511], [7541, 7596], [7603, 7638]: 0.01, 68.4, 67.2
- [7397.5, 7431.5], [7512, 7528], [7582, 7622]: 0.01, 68.5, 67.2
